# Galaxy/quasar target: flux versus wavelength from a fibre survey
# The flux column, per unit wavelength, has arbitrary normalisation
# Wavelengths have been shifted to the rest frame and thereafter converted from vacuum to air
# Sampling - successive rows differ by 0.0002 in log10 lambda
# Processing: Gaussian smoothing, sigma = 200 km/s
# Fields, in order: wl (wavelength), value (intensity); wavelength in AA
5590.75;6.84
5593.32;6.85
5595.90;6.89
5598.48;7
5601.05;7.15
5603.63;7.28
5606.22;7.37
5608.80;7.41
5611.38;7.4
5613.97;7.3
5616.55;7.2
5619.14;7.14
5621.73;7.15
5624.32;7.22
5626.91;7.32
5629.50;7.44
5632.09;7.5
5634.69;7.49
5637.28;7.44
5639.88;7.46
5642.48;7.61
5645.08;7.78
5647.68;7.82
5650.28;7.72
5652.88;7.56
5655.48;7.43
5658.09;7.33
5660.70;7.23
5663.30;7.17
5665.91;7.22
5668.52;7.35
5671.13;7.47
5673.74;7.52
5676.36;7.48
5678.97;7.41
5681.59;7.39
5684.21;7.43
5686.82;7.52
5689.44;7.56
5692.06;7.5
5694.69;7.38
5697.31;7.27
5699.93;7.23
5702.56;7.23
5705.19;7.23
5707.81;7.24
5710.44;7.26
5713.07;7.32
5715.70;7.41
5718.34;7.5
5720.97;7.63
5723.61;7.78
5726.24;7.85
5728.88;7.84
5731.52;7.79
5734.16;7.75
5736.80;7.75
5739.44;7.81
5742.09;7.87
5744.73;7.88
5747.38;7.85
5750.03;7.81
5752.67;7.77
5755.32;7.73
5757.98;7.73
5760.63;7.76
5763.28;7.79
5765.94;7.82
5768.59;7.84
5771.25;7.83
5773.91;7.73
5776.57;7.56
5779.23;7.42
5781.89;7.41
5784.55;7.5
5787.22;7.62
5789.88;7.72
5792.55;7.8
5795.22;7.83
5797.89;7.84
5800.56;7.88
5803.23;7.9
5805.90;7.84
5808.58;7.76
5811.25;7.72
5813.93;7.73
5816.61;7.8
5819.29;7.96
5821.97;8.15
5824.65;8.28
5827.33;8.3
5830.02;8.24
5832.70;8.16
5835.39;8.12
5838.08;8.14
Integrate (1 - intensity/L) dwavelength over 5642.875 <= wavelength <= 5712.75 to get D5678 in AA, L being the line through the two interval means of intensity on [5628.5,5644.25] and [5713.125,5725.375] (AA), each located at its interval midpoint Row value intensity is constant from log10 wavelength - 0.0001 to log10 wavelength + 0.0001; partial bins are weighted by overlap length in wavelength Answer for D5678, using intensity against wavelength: 1.1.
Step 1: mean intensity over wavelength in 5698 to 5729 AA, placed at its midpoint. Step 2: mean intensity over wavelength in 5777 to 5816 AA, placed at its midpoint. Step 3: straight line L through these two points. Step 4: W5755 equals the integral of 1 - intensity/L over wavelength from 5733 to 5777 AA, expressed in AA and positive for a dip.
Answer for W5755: -1.2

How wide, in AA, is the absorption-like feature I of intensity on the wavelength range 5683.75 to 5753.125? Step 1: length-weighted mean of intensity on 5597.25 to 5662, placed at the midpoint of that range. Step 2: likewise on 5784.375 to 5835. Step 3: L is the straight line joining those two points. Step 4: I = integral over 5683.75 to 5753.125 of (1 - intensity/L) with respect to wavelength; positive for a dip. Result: 0.7 AA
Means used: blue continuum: 7.39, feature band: 7.57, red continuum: 7.91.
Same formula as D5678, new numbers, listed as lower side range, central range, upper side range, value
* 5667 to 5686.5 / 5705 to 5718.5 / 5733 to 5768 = 0.5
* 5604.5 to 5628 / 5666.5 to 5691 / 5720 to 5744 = 0.3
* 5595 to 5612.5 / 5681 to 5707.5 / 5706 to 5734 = 0.4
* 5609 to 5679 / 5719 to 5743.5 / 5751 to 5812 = -0.5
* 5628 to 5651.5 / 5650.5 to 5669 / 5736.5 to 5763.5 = 0.7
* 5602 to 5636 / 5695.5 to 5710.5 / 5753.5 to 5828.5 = 0.6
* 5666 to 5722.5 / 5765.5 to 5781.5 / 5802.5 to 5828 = 0.1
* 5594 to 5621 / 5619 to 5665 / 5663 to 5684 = -0.9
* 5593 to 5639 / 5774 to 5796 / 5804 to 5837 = 0.7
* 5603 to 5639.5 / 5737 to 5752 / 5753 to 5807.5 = -0.4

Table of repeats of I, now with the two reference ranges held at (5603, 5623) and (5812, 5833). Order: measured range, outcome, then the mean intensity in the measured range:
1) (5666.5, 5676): 0.1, 7.43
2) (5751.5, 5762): 0.1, 7.74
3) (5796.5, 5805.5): 0.1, 7.87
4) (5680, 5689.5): 0.1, 7.46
